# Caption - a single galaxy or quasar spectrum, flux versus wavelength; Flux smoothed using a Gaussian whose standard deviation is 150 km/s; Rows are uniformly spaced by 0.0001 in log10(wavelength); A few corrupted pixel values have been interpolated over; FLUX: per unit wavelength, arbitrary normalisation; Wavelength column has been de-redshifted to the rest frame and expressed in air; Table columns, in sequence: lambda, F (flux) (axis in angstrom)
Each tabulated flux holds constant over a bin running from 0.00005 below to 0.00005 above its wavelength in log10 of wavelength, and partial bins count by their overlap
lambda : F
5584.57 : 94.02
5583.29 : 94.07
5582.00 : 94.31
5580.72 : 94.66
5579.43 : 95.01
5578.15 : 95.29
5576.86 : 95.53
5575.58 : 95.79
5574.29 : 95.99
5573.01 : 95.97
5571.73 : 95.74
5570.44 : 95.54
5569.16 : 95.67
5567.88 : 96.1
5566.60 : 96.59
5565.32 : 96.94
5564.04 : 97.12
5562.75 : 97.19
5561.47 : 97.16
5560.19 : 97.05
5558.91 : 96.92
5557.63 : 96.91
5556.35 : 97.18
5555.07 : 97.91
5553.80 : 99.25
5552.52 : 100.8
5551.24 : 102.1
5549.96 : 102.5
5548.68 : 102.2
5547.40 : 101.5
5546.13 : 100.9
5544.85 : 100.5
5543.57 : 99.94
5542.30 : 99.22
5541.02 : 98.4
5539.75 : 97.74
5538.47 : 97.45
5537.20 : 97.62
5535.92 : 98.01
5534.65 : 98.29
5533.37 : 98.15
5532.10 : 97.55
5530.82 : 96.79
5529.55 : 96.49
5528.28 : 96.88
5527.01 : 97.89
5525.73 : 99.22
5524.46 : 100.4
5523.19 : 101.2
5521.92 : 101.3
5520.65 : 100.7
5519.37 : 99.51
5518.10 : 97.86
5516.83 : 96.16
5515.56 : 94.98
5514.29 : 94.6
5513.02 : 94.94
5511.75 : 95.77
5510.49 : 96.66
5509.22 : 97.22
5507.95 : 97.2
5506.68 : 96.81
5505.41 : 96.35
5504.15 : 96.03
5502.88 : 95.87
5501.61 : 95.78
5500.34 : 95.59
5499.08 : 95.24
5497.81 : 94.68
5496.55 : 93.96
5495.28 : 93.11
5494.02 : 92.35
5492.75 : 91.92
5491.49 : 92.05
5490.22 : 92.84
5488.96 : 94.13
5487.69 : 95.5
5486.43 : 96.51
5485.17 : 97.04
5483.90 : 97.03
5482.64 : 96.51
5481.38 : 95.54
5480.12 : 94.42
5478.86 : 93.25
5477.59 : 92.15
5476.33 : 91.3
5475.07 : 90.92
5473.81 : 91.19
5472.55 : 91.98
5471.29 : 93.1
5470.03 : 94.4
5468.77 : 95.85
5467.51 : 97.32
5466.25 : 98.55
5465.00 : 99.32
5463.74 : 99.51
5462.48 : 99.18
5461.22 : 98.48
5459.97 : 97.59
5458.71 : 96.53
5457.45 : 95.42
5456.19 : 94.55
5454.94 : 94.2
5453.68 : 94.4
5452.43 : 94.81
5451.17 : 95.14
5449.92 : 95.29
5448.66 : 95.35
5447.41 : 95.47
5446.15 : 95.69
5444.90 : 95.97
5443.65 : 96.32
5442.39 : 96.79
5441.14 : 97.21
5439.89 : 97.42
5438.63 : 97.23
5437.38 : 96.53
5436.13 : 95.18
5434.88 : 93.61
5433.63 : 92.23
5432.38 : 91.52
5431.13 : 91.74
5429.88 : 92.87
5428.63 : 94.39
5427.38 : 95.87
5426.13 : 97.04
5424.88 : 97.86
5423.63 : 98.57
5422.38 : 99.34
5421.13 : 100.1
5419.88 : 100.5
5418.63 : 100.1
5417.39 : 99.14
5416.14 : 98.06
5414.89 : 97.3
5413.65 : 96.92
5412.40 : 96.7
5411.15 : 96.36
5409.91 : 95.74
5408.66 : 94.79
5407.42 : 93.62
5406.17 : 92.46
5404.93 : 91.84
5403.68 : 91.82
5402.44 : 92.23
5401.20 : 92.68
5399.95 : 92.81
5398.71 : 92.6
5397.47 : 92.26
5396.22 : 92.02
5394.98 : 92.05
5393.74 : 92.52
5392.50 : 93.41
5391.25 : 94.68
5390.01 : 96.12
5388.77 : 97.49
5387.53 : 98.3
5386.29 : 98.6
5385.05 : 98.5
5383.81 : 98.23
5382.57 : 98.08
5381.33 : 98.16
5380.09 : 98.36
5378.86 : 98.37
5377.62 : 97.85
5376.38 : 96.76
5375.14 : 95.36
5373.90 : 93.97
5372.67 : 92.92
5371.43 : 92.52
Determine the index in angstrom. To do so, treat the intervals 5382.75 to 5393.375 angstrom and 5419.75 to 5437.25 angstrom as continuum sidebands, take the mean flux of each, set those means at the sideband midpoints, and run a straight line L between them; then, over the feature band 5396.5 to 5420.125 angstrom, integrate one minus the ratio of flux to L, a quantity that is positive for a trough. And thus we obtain 0.3 angstrom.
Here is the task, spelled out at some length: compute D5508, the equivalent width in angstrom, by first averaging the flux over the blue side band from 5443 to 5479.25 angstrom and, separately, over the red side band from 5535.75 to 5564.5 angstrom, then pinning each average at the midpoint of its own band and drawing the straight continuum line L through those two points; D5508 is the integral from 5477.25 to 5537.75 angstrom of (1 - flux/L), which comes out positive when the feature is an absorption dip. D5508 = 0.6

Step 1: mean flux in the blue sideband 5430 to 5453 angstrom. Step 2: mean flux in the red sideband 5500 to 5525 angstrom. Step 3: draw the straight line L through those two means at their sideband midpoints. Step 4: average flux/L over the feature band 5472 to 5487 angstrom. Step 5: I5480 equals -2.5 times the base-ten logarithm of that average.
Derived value 0.03 mag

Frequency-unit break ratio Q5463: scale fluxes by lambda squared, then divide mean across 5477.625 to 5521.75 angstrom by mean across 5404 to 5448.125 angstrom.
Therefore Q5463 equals 1.0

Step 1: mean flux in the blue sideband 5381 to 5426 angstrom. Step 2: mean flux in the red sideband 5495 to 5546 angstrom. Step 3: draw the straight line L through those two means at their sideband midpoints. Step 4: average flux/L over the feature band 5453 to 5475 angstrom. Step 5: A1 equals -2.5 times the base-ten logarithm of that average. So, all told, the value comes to 0.01 mag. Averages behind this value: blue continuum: 95.9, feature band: 95.9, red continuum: 97.4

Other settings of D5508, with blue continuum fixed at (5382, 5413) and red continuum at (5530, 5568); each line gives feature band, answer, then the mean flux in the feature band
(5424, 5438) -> 0.1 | 94.5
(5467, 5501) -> 1.0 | 94.1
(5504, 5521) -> 0.2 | 96.7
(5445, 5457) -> 0.1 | 95.1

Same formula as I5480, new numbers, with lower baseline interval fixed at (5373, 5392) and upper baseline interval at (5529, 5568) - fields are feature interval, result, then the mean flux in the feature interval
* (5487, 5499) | 0.05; 93.5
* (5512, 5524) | 0.00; 97.9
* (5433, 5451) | 0.02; 95.7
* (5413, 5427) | -0.01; 98.5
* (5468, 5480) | 0.06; 92.8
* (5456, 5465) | 0.00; 97.5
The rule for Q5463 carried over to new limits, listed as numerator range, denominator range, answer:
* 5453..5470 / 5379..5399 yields 1.04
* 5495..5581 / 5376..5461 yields 1.06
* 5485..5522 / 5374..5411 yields 1.05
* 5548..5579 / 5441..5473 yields 1.05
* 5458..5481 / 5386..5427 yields 1.02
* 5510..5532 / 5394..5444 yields 1.06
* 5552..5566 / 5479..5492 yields 1.05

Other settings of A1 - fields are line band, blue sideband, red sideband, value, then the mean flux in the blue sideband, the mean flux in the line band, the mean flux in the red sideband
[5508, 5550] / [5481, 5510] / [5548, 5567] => -0.02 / 95.2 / 98.4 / 98.5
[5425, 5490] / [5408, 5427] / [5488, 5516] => 0.01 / 97.9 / 95.3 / 94.9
